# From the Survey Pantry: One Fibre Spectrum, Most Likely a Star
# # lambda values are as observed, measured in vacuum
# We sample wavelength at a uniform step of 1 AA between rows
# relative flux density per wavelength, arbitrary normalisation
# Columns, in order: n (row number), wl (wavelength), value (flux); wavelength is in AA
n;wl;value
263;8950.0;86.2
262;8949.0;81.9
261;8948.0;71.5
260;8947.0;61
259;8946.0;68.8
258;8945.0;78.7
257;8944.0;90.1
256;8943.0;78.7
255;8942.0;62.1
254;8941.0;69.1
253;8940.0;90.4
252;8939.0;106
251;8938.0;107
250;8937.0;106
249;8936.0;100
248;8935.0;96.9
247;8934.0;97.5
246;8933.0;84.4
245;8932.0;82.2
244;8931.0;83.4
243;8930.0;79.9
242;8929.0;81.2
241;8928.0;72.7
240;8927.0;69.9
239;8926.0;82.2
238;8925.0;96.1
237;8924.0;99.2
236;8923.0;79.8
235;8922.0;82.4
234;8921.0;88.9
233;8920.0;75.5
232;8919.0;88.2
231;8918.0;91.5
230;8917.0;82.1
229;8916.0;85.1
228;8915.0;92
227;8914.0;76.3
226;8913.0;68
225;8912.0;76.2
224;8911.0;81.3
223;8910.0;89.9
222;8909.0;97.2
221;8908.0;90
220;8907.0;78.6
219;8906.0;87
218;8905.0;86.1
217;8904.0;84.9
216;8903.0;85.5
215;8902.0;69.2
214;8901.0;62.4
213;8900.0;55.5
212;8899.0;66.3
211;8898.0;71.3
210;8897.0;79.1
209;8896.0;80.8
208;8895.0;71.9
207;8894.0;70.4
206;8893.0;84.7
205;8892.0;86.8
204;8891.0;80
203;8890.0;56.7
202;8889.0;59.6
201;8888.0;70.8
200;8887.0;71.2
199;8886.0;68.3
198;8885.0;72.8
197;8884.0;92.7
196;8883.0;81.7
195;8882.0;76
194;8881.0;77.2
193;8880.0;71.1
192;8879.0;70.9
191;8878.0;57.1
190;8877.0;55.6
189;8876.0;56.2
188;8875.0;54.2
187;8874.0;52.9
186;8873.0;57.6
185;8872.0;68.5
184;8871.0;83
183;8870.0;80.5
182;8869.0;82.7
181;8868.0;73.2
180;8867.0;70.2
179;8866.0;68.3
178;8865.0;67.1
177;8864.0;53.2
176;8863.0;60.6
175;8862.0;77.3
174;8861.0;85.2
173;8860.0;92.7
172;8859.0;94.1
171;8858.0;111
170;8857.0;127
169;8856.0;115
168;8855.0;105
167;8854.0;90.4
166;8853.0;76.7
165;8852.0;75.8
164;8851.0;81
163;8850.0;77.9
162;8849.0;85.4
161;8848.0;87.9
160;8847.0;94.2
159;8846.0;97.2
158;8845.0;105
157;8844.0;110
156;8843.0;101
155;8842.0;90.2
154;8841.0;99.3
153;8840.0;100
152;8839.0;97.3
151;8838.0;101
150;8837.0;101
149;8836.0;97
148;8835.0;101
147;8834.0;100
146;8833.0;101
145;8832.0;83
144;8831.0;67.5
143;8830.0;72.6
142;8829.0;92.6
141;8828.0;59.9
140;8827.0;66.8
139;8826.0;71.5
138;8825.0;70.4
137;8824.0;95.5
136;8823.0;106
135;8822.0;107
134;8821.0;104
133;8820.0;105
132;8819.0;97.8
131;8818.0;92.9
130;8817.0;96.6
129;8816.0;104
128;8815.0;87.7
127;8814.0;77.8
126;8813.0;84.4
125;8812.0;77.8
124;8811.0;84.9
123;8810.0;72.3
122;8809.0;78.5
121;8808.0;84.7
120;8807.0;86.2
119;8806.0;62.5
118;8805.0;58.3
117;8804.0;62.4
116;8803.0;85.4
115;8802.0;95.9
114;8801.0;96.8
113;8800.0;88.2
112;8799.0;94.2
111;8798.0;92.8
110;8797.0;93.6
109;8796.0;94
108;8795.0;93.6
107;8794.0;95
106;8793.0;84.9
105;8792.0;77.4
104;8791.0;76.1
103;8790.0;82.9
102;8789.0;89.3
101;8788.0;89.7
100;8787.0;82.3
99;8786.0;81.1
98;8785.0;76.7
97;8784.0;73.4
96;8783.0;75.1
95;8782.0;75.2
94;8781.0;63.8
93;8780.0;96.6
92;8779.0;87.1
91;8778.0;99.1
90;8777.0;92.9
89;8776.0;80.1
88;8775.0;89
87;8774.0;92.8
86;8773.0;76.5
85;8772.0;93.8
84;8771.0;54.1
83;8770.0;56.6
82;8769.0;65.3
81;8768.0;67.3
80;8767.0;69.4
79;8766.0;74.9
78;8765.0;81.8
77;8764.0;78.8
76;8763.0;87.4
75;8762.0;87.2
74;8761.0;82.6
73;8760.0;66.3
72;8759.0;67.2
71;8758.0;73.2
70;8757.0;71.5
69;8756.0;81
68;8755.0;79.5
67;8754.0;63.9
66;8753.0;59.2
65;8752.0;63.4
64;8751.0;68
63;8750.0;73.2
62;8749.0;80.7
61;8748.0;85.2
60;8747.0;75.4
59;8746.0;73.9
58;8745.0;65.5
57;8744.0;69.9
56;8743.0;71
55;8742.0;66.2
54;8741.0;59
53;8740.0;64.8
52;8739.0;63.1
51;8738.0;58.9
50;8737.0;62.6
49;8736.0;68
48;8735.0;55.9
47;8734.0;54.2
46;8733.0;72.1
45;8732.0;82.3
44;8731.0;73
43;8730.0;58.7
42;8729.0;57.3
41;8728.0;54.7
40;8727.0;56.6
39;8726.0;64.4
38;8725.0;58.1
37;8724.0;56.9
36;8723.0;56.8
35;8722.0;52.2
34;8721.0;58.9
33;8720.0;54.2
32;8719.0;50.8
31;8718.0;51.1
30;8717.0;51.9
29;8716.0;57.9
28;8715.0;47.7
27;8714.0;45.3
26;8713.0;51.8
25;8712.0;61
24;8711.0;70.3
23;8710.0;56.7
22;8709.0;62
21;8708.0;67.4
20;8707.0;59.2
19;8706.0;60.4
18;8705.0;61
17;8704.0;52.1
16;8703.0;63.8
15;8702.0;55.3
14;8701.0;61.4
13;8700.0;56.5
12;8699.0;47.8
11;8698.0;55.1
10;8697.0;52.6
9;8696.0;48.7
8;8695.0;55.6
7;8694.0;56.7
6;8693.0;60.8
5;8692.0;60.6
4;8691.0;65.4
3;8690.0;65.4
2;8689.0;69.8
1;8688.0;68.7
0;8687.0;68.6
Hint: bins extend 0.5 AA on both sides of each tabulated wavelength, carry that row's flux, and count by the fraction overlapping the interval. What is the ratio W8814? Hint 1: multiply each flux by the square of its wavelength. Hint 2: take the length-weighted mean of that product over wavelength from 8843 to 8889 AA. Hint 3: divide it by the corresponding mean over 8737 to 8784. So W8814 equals 1.1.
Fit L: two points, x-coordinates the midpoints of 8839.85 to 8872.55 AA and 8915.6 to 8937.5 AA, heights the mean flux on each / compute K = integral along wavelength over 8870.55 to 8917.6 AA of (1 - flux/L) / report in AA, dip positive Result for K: 6.8 AA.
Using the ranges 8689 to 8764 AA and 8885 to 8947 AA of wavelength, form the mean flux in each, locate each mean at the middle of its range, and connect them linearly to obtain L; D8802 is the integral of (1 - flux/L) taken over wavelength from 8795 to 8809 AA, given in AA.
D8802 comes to -2.81 AA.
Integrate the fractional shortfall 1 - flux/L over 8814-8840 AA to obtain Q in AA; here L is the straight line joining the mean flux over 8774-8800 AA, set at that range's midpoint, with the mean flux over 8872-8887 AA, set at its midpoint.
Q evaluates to -4.4 AA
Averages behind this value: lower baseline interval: 85.6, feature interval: 91.1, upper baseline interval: 67.6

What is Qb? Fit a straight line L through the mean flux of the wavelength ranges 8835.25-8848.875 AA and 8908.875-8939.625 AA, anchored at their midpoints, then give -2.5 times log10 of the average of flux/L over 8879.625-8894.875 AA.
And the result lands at 0.23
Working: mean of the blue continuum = 98.2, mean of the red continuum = 87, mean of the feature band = 74.6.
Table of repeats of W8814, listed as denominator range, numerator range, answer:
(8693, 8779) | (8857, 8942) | 1.24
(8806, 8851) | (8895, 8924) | 0.91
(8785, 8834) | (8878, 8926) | 0.94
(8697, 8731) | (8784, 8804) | 1.55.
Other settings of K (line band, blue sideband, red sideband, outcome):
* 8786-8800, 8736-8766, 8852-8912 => -2.76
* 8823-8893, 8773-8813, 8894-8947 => 1.00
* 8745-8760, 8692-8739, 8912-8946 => -2.19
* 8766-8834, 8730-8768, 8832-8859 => 0.82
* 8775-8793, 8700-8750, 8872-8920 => -4.45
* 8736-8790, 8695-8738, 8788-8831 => -2.42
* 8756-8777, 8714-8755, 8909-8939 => -2.95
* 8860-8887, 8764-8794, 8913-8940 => 4.64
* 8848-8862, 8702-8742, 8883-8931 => -3.65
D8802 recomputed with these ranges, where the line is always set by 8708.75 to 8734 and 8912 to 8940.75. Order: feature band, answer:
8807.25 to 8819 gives -2.5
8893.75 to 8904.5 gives 1.4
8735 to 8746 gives -0.7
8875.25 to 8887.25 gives 1.5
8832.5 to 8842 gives -3.1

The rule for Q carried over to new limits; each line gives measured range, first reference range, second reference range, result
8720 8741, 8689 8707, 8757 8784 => 1.8 AA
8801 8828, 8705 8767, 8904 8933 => -4.3 AA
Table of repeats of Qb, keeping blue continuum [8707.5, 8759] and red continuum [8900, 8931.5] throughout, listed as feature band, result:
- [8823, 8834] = -0.10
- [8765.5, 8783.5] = -0.16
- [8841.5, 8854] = -0.20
